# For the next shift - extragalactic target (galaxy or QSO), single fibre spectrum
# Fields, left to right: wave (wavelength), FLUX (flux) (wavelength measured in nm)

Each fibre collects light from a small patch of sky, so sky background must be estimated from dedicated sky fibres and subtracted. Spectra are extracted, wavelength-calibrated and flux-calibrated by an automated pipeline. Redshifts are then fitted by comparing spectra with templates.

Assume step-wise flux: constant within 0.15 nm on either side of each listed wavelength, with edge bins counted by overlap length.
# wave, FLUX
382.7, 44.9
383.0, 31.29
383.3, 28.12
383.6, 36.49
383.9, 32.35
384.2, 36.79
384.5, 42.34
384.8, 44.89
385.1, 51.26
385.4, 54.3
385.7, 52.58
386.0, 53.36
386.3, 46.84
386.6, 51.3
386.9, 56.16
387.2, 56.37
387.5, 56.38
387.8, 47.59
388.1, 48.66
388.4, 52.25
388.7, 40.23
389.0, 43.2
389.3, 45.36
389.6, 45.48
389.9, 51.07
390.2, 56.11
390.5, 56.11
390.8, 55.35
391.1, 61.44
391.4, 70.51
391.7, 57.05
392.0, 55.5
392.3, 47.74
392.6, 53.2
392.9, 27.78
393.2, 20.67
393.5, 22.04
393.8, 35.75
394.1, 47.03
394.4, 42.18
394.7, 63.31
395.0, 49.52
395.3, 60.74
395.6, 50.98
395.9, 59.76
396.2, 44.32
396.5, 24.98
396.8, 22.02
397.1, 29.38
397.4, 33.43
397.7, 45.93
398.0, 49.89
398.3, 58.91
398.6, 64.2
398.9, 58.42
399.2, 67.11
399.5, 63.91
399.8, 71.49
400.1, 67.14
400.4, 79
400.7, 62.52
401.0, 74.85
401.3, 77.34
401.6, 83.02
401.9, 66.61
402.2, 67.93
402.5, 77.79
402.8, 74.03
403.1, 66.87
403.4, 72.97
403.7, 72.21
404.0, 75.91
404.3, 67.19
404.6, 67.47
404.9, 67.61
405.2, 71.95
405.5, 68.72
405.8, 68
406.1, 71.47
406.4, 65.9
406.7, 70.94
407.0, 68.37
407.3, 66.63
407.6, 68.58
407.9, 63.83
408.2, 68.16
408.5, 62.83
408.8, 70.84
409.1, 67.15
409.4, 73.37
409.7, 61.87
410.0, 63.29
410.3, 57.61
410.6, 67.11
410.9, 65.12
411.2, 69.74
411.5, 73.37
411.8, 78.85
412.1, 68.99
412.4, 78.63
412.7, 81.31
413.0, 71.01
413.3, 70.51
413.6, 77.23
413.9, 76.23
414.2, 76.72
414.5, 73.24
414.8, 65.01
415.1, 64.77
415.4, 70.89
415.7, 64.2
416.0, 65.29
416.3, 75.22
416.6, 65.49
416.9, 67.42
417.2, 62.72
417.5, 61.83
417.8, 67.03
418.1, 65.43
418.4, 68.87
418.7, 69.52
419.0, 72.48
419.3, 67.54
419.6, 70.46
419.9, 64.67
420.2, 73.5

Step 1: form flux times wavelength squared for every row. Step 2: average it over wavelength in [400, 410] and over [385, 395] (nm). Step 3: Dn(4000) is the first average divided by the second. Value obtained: 1.5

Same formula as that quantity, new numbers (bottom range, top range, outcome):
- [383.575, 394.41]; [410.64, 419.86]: 1.68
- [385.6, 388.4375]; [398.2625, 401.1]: 1.37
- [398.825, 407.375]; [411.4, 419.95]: 1.06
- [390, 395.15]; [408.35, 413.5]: 1.58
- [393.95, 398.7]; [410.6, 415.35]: 1.69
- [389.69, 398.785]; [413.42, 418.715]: 1.62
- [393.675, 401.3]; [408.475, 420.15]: 1.40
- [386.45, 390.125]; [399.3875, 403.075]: 1.55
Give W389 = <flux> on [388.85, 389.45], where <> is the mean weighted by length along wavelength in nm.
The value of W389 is 44.3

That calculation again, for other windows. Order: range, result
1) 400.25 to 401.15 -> 72.1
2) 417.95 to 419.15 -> 69.1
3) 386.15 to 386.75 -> 49.1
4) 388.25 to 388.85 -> 46.2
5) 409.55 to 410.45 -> 60.9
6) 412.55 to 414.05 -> 75.3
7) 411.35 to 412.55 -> 75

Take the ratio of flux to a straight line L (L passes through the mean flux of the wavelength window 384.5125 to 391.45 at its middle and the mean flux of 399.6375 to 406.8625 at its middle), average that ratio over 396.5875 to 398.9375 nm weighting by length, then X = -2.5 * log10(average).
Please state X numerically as 0.41 mag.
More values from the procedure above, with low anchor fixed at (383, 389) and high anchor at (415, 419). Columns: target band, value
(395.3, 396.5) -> 0.07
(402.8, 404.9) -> -0.21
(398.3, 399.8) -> -0.16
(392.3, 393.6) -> 0.46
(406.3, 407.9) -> -0.12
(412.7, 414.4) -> -0.16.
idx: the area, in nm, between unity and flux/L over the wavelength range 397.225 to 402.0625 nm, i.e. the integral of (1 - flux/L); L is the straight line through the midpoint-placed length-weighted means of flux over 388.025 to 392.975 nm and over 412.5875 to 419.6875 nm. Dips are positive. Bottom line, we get -0.48 nm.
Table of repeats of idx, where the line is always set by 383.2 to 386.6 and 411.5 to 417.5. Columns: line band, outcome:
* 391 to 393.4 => 0.10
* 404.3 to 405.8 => -0.15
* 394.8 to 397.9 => 0.67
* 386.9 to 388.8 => -0.17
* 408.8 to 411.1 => 0.05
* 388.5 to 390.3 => 0.05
